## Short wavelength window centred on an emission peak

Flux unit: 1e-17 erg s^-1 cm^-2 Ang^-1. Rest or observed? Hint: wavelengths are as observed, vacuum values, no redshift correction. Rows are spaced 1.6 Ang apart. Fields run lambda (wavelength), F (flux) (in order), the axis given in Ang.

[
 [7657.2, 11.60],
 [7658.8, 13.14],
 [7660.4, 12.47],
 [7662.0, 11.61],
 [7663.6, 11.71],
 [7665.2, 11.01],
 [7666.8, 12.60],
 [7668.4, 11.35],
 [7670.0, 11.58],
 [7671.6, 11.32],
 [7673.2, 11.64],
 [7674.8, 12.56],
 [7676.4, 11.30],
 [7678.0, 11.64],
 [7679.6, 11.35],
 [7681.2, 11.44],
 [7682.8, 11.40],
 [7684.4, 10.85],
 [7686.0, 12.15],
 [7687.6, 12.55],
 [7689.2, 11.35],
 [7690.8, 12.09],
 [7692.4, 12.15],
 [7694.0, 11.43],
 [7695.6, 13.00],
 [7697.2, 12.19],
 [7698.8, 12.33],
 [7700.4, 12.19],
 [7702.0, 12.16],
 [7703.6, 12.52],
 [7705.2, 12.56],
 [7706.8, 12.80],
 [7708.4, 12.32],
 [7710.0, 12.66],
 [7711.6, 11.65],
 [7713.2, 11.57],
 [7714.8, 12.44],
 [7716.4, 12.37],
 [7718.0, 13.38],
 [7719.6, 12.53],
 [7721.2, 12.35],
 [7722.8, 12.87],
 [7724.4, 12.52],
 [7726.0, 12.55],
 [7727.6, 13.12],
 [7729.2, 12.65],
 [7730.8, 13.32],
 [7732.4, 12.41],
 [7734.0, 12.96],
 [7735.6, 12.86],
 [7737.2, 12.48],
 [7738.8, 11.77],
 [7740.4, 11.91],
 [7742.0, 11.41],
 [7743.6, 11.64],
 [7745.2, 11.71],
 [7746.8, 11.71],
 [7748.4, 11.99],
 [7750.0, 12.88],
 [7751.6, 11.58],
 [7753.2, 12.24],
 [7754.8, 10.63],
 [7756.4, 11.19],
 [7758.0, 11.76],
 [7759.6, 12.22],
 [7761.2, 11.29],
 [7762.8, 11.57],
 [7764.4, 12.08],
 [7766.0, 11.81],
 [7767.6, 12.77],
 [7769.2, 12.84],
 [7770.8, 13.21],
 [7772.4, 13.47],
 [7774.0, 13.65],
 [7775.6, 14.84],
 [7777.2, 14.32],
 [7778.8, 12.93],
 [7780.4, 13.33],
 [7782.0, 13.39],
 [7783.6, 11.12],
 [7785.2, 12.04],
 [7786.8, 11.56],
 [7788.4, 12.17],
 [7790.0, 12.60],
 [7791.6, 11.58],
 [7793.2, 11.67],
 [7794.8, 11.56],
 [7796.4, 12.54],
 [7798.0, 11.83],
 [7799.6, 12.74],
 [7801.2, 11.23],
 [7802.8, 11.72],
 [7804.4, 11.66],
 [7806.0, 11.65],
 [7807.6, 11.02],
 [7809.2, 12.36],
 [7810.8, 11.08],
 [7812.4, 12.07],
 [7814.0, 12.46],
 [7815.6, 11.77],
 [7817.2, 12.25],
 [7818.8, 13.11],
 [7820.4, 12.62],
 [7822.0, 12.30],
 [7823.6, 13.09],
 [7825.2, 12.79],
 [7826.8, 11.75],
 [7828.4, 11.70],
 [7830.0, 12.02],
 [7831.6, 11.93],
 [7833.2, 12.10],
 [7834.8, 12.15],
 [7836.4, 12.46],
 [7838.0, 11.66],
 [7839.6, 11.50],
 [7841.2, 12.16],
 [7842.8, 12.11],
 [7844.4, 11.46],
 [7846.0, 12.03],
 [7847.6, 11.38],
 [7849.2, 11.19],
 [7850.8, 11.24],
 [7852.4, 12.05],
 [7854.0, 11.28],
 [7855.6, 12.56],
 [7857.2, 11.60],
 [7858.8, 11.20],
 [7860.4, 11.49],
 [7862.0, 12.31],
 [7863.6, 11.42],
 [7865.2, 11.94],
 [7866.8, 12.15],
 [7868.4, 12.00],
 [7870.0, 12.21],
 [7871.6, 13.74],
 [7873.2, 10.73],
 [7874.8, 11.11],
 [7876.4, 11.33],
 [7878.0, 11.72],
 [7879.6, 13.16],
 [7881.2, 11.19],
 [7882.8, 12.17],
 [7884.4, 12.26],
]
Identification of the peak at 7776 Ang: [N II]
